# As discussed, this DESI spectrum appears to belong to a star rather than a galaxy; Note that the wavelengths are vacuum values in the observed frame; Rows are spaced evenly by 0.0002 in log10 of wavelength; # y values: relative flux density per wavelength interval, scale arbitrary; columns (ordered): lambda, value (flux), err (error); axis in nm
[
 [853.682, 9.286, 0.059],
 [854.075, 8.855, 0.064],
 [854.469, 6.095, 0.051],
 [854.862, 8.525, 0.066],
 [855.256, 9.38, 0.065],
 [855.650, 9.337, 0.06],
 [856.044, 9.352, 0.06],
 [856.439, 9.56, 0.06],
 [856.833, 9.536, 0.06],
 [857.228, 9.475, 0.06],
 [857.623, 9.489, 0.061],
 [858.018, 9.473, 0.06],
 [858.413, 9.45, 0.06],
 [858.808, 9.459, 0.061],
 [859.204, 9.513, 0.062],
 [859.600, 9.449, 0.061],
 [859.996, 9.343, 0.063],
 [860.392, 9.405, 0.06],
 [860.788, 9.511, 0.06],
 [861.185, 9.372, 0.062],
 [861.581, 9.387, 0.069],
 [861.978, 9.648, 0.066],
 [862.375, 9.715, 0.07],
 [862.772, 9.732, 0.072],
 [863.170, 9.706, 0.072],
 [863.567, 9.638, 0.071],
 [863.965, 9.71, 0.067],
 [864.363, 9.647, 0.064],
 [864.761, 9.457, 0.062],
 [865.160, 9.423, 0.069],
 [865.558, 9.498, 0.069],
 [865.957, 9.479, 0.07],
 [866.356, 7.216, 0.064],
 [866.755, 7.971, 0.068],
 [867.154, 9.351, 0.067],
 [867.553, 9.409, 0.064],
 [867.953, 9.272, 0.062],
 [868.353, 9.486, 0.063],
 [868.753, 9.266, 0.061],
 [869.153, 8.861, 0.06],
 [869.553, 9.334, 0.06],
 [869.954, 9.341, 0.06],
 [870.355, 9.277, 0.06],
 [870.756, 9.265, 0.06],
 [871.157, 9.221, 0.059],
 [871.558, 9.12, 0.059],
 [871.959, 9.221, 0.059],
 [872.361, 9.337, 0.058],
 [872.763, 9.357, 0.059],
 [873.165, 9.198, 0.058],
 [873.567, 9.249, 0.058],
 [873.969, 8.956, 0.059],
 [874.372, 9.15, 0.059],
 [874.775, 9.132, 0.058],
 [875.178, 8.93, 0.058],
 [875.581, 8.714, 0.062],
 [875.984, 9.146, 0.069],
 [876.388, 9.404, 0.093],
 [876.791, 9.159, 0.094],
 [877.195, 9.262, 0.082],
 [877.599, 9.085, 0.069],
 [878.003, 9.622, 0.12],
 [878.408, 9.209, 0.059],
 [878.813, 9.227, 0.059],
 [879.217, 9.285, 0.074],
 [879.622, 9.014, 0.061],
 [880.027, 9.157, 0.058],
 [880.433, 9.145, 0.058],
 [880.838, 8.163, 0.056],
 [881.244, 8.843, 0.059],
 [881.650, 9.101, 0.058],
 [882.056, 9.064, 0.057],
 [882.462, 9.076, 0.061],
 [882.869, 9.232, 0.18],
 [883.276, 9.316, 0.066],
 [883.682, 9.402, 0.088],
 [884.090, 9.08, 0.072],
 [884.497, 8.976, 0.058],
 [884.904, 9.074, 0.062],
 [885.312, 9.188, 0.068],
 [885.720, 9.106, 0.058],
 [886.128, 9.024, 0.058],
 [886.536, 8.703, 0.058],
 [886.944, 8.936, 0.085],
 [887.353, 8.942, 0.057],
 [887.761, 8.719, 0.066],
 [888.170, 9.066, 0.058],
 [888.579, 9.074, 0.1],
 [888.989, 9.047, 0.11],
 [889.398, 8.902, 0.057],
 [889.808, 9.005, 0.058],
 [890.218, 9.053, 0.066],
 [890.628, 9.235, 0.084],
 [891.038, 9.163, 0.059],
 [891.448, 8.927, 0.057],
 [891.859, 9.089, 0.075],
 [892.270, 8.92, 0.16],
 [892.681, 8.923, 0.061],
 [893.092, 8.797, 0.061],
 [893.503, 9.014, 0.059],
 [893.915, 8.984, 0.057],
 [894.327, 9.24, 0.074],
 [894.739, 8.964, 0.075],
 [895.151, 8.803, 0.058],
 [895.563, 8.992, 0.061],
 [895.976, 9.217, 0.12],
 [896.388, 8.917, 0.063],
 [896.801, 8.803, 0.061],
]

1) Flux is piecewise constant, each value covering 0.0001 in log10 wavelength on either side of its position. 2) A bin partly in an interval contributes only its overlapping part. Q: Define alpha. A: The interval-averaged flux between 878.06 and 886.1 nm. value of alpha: 9.09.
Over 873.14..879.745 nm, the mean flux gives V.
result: 9.16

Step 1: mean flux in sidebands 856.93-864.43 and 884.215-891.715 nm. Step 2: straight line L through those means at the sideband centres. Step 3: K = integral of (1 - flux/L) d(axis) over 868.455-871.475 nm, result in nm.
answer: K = 0.04 nm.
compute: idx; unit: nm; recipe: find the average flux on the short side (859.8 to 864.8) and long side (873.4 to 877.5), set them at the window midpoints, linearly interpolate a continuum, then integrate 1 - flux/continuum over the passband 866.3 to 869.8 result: 0.14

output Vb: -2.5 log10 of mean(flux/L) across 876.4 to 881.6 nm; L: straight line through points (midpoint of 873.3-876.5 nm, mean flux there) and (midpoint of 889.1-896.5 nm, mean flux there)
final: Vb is -0.006 mag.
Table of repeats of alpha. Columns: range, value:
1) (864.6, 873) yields 9.15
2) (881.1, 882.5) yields 9.02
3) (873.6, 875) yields 9.09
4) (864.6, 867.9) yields 8.98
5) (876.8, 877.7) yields 9.18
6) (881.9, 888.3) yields 9.06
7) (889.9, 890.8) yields 9.12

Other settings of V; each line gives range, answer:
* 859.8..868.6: 9.33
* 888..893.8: 9.01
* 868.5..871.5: 9.22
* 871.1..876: 9.13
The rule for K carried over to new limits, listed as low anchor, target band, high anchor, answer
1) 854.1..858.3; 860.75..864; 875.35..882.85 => -0.20 nm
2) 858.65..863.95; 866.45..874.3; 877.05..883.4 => 0.15 nm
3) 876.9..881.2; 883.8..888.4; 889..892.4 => 0.04 nm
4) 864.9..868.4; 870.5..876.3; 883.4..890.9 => -0.09 nm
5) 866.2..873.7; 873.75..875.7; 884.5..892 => 0.02 nm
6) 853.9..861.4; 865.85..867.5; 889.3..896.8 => 0.11 nm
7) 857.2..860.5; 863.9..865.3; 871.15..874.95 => -0.03 nm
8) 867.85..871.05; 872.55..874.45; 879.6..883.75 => 0.00 nm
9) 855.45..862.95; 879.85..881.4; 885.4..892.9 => 0.05 nm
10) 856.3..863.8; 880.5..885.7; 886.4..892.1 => 0.03 nm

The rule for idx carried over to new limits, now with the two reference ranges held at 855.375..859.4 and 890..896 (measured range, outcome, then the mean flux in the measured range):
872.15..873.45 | 0.00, 9.29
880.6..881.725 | 0.06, 8.67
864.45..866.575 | 0.07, 9.04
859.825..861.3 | 0.00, 9.41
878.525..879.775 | 0.00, 9.19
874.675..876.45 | 0.04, 9.03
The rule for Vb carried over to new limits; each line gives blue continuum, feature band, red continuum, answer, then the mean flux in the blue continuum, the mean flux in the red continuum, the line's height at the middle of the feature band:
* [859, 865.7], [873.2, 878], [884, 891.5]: 0.015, 9.54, 9.01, 9.26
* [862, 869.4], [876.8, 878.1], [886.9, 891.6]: -0.016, 9.28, 9.01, 9.14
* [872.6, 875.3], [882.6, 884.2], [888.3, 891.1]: -0.019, 9.14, 9.06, 9.09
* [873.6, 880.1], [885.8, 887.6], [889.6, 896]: 0.019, 9.16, 9.01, 9.07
